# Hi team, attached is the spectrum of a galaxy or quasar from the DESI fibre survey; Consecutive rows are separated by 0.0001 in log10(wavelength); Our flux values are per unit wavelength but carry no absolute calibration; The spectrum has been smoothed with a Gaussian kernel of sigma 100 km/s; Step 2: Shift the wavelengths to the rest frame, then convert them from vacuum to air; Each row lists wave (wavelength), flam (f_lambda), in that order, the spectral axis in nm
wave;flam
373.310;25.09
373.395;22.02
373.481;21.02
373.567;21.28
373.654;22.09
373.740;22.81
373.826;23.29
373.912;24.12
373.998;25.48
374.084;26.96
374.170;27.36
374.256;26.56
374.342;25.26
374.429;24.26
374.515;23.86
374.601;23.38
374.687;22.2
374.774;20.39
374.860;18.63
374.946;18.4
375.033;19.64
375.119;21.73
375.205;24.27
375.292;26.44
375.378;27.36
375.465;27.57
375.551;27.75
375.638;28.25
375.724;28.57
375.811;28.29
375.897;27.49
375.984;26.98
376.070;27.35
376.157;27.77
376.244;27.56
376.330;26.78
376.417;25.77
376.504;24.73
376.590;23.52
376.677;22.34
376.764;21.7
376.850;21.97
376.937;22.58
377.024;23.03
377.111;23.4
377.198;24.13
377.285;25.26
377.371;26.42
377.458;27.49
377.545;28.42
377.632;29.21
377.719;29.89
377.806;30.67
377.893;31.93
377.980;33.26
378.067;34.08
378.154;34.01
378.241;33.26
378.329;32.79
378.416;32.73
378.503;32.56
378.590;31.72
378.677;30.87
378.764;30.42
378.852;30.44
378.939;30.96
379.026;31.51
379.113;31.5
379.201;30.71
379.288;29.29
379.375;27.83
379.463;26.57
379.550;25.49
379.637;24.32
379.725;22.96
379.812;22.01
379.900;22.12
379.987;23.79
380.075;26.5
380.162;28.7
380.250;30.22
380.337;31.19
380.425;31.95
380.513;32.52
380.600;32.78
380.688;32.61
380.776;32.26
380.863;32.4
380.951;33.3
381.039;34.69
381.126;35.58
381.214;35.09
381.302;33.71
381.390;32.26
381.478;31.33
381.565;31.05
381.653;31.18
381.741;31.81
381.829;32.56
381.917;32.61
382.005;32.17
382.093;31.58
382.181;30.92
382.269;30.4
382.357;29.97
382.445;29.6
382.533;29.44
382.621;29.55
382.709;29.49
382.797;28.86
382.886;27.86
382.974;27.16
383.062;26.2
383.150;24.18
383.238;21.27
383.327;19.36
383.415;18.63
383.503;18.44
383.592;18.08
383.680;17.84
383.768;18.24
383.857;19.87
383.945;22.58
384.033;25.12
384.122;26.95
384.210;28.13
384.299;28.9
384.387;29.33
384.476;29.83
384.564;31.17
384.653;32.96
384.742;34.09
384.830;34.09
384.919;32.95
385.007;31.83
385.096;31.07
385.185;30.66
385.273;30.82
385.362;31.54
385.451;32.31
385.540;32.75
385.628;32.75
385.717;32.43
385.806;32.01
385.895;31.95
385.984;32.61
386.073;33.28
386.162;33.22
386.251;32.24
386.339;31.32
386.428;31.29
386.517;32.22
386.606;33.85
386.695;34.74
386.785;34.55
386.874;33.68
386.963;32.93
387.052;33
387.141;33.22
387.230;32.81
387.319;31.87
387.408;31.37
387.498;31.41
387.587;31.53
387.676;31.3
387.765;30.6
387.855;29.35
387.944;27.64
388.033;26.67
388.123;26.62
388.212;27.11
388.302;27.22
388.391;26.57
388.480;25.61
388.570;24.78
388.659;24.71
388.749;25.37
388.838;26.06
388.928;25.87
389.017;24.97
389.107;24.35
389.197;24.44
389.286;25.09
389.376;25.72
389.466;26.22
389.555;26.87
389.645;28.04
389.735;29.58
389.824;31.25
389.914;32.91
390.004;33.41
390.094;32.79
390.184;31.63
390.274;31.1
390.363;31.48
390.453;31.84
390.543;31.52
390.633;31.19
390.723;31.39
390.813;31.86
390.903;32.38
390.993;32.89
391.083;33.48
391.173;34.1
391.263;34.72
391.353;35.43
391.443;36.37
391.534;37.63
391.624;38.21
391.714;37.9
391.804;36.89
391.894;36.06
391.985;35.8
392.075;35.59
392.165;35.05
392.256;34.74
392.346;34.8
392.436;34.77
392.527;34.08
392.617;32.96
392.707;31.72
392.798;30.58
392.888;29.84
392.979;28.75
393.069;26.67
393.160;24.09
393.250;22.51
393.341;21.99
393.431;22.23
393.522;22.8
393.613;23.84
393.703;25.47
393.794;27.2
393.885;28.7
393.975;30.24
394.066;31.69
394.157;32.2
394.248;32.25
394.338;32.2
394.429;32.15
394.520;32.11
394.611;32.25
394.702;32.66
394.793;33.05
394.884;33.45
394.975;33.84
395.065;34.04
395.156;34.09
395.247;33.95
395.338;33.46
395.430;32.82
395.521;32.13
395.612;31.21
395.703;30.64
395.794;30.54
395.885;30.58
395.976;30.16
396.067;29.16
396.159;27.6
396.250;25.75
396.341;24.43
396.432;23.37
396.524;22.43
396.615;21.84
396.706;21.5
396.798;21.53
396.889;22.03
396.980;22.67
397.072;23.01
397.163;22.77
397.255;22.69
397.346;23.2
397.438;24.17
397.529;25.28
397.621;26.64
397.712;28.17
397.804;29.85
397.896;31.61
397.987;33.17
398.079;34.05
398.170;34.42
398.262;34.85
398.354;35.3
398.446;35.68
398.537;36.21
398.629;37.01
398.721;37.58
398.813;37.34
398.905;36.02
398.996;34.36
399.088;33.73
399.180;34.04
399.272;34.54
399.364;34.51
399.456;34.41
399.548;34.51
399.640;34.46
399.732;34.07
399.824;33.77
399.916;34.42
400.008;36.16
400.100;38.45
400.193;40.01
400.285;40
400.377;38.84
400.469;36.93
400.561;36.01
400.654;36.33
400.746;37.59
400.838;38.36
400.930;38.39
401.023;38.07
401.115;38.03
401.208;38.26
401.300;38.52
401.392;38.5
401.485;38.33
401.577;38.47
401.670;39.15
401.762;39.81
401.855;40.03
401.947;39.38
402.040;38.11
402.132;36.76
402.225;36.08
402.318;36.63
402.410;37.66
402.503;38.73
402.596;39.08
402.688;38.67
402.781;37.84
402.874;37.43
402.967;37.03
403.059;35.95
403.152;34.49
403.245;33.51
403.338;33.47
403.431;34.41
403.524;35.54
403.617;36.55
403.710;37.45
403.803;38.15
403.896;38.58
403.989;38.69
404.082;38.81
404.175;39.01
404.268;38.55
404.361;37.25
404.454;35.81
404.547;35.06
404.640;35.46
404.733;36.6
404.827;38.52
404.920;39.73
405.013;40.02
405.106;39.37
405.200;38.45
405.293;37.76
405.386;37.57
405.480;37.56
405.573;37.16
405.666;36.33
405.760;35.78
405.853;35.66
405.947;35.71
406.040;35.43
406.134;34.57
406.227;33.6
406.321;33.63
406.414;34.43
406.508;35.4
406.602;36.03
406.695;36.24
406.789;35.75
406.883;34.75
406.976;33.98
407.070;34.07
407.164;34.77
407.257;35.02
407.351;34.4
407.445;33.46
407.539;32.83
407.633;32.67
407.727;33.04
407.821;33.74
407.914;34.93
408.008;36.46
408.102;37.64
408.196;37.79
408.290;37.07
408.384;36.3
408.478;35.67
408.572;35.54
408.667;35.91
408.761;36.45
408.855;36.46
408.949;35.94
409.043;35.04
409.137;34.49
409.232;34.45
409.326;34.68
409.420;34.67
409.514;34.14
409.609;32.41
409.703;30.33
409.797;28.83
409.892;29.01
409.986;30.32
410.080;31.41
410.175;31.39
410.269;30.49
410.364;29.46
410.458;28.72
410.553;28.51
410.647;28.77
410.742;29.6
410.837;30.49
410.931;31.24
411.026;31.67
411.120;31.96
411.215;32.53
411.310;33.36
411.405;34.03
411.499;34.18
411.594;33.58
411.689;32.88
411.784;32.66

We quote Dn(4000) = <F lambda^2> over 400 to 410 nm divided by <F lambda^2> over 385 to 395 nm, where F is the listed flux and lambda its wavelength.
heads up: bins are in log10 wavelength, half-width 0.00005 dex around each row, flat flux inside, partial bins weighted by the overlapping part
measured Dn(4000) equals 1.3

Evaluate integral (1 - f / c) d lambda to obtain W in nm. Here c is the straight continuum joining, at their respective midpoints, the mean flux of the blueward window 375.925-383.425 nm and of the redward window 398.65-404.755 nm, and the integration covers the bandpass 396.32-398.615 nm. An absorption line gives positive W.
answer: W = 0.52 nm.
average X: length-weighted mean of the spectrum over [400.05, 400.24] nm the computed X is 39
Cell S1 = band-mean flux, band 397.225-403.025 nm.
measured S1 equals 35.6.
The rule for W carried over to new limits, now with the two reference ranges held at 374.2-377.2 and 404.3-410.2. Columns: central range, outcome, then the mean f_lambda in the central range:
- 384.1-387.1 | -0.442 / 32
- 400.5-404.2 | -0.443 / 37.5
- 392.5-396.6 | 0.196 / 29.4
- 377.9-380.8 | -0.453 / 29.8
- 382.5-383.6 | 0.097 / 24.6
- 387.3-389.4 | 0.110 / 27.3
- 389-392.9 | -0.325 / 32.2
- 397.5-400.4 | -0.188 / 34.5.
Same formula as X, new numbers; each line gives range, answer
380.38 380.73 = 32.4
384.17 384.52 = 29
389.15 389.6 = 25.7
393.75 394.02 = 28.8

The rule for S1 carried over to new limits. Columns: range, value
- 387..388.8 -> 29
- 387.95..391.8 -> 30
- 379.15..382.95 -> 30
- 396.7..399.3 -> 30.2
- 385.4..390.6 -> 30.1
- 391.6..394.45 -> 30.7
